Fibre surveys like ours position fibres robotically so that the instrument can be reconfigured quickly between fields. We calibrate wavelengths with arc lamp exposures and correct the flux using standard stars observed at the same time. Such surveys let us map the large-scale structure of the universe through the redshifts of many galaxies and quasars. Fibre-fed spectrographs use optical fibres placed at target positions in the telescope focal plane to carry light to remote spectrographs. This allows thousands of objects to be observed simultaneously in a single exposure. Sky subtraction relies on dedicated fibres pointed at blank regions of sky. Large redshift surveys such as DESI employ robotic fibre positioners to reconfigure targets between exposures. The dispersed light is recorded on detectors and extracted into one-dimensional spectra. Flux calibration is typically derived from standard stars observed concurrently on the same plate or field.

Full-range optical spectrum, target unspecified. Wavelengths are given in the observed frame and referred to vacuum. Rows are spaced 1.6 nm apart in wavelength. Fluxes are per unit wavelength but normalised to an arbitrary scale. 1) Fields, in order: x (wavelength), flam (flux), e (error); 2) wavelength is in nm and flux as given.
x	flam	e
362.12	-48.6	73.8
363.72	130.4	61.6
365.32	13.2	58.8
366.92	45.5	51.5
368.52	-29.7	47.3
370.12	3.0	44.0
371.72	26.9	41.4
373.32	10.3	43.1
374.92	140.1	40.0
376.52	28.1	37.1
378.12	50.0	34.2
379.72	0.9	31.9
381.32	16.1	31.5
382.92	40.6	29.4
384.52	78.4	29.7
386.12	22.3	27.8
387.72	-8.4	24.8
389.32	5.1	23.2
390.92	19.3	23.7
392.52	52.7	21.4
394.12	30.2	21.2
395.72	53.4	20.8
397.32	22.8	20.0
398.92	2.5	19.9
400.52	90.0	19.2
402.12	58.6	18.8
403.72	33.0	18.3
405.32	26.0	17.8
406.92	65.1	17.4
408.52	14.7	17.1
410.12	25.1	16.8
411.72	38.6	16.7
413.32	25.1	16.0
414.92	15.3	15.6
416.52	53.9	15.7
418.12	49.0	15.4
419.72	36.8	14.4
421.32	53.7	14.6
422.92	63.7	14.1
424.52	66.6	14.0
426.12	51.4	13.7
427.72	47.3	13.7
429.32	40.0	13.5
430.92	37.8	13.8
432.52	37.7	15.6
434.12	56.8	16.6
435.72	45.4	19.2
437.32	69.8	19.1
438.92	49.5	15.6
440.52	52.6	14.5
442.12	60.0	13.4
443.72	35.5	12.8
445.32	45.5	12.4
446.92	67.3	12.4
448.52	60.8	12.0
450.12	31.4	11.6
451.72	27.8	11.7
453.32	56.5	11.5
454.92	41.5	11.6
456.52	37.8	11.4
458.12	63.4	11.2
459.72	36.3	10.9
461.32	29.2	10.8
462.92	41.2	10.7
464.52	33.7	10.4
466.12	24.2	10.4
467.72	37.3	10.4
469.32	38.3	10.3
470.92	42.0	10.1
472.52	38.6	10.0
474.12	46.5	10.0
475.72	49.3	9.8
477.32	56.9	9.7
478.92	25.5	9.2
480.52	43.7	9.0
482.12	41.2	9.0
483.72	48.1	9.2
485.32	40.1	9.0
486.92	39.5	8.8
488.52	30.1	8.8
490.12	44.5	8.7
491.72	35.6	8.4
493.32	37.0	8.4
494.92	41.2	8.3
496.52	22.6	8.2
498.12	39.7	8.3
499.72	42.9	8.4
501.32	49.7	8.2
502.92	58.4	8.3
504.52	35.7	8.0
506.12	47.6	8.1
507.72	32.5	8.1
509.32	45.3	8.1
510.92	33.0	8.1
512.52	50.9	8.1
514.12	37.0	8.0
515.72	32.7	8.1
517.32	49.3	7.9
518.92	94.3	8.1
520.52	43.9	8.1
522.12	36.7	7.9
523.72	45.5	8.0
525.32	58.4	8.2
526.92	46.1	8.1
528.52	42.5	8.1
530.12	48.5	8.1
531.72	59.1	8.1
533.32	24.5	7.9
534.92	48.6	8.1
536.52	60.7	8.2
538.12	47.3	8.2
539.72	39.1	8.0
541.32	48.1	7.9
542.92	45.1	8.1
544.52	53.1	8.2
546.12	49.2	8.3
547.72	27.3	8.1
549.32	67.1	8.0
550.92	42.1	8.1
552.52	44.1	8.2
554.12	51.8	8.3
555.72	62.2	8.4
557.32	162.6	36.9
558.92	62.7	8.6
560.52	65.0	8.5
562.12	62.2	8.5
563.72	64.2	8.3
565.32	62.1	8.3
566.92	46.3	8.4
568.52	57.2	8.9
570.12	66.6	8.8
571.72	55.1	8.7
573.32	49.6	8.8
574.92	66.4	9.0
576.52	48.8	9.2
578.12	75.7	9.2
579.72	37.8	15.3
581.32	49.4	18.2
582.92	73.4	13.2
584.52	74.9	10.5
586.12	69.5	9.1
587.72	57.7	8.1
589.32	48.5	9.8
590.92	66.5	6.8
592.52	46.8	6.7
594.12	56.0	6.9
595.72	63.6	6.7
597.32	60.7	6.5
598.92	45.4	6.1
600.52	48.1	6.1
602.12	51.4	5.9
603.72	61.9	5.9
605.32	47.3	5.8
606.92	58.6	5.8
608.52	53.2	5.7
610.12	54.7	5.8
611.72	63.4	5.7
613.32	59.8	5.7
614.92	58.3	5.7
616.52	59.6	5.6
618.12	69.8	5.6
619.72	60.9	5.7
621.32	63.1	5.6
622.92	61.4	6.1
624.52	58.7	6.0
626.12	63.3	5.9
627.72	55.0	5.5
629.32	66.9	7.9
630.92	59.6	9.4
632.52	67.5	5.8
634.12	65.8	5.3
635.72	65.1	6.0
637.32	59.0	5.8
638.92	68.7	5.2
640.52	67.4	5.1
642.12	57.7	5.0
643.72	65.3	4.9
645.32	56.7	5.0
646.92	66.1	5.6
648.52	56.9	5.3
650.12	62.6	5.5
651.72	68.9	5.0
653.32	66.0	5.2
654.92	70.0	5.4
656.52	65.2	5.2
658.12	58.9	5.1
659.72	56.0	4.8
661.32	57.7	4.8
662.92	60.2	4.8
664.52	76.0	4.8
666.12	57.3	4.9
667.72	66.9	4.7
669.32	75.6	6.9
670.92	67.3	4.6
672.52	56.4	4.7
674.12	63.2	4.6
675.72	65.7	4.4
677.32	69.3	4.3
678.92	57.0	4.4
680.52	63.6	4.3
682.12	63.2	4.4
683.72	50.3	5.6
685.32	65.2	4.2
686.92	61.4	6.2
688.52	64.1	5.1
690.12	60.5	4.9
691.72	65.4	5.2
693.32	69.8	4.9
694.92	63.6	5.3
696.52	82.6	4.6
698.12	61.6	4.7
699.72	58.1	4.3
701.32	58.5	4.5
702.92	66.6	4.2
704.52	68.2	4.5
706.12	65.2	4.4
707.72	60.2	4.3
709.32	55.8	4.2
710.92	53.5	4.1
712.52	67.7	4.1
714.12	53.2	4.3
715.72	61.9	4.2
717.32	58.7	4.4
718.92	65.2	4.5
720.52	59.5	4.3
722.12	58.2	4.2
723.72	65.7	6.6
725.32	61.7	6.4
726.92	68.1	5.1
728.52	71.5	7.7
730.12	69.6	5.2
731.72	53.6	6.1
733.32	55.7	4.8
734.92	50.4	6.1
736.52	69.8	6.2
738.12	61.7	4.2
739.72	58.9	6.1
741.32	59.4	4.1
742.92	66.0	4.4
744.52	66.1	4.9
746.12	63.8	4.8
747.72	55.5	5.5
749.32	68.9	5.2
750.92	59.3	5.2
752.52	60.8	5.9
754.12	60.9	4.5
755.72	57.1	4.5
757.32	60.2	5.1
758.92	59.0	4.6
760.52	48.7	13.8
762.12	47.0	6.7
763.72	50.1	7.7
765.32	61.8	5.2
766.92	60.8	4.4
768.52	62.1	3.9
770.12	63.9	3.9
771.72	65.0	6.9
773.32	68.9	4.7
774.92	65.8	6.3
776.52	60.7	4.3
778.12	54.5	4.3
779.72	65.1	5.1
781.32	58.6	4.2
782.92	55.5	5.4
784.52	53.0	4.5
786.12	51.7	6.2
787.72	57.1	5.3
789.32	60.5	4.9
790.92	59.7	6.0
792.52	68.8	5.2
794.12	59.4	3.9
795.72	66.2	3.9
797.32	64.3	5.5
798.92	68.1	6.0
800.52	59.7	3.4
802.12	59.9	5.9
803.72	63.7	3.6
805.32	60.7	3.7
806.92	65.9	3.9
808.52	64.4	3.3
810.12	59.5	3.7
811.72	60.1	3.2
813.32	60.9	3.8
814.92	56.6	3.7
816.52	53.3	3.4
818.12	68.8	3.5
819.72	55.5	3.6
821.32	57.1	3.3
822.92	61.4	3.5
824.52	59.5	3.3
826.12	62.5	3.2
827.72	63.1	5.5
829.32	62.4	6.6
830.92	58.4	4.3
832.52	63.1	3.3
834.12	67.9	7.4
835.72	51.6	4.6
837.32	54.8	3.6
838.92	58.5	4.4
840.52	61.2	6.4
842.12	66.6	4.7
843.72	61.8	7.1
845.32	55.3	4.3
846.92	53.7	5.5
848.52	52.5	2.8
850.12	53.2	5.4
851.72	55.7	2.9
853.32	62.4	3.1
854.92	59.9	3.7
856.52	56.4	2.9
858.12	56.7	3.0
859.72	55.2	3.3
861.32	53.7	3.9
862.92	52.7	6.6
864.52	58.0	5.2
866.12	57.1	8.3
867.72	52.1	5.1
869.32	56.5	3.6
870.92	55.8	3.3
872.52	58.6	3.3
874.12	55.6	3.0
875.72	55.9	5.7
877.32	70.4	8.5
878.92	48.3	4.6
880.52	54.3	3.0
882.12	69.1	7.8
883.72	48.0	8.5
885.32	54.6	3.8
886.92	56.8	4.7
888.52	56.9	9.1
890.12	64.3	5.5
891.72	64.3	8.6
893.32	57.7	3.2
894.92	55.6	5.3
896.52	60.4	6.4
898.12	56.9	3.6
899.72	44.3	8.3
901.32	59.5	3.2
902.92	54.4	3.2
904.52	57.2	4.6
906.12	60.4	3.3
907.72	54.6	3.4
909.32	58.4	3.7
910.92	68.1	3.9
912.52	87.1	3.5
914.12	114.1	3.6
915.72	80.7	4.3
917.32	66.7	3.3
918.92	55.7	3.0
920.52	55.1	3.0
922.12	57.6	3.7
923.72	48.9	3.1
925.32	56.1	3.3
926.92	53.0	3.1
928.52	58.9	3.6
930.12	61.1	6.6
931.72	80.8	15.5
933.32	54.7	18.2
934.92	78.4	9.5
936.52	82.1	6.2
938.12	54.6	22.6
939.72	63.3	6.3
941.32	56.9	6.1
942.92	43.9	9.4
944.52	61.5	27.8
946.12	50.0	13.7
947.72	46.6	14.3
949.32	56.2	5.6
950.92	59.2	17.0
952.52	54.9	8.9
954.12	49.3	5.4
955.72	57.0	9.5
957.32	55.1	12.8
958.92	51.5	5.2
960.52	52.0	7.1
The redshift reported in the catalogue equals 0.39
